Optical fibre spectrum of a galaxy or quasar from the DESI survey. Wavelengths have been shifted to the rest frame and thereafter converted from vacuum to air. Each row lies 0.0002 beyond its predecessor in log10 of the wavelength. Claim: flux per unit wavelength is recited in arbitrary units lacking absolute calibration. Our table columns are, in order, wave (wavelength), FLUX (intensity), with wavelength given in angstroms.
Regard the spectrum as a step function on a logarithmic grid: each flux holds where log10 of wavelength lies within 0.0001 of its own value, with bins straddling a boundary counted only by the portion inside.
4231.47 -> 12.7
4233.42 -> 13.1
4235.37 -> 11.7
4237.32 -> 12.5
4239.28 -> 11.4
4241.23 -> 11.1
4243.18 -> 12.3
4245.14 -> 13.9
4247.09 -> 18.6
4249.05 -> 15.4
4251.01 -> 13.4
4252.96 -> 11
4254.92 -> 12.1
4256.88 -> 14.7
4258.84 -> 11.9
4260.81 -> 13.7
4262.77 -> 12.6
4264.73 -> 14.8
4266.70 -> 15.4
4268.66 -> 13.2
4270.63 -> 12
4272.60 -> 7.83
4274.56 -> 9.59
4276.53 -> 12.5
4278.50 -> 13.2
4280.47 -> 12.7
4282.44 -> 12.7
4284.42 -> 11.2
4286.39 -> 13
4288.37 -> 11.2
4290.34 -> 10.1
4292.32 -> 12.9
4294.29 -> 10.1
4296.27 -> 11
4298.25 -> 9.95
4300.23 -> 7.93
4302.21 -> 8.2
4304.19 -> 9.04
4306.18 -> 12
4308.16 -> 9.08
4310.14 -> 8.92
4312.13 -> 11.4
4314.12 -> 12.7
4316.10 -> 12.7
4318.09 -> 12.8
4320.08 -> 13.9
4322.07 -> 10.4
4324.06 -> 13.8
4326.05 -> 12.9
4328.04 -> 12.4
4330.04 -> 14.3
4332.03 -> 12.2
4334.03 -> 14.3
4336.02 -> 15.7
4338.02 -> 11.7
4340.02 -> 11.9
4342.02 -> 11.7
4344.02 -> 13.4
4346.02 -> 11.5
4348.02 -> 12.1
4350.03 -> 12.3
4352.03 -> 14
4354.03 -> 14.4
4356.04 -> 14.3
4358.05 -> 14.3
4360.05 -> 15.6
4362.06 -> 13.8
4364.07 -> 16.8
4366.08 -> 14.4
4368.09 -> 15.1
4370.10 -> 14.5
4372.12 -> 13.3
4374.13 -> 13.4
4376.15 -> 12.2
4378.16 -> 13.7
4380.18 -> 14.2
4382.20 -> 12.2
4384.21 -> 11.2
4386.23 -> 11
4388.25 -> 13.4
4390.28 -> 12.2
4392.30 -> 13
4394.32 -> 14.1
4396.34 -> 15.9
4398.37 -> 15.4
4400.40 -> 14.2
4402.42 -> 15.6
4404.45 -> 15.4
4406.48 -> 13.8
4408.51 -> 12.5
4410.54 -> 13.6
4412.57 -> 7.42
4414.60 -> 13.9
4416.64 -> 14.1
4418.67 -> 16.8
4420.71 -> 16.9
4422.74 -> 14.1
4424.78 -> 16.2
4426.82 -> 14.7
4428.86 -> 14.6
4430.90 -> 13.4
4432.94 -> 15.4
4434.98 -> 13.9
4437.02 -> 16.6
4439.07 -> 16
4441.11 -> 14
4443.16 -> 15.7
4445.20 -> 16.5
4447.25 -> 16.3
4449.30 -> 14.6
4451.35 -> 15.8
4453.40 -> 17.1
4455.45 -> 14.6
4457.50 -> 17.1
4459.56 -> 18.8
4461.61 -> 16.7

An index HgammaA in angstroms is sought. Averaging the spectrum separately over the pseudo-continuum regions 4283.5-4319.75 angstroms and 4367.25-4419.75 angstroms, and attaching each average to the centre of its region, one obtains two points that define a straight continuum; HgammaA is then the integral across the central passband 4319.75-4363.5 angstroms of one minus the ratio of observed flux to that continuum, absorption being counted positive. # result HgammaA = -4.5 angstroms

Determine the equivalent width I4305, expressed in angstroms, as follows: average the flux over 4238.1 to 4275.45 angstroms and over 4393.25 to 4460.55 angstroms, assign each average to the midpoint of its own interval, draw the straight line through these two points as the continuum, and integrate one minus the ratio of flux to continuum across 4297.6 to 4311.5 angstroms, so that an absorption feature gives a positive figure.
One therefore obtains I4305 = 4.3 angstroms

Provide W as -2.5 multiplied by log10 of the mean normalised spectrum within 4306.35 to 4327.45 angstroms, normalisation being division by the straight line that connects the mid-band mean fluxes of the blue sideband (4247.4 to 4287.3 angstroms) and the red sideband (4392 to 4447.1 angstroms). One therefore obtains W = 0.13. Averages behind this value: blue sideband 12.7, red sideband 14.6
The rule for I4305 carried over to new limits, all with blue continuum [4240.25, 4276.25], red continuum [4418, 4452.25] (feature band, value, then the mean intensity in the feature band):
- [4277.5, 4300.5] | 3.33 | 11.4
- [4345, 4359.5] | 0.92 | 13.3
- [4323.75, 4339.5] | 0.69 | 13.3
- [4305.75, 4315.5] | 2.03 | 10.8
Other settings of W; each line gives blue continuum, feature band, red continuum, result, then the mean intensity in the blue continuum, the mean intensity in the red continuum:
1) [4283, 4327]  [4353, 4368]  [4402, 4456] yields -0.160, 11.2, 14.8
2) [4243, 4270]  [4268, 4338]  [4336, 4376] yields 0.178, 13.8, 13.6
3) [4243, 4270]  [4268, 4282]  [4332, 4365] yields 0.187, 13.8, 13.6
